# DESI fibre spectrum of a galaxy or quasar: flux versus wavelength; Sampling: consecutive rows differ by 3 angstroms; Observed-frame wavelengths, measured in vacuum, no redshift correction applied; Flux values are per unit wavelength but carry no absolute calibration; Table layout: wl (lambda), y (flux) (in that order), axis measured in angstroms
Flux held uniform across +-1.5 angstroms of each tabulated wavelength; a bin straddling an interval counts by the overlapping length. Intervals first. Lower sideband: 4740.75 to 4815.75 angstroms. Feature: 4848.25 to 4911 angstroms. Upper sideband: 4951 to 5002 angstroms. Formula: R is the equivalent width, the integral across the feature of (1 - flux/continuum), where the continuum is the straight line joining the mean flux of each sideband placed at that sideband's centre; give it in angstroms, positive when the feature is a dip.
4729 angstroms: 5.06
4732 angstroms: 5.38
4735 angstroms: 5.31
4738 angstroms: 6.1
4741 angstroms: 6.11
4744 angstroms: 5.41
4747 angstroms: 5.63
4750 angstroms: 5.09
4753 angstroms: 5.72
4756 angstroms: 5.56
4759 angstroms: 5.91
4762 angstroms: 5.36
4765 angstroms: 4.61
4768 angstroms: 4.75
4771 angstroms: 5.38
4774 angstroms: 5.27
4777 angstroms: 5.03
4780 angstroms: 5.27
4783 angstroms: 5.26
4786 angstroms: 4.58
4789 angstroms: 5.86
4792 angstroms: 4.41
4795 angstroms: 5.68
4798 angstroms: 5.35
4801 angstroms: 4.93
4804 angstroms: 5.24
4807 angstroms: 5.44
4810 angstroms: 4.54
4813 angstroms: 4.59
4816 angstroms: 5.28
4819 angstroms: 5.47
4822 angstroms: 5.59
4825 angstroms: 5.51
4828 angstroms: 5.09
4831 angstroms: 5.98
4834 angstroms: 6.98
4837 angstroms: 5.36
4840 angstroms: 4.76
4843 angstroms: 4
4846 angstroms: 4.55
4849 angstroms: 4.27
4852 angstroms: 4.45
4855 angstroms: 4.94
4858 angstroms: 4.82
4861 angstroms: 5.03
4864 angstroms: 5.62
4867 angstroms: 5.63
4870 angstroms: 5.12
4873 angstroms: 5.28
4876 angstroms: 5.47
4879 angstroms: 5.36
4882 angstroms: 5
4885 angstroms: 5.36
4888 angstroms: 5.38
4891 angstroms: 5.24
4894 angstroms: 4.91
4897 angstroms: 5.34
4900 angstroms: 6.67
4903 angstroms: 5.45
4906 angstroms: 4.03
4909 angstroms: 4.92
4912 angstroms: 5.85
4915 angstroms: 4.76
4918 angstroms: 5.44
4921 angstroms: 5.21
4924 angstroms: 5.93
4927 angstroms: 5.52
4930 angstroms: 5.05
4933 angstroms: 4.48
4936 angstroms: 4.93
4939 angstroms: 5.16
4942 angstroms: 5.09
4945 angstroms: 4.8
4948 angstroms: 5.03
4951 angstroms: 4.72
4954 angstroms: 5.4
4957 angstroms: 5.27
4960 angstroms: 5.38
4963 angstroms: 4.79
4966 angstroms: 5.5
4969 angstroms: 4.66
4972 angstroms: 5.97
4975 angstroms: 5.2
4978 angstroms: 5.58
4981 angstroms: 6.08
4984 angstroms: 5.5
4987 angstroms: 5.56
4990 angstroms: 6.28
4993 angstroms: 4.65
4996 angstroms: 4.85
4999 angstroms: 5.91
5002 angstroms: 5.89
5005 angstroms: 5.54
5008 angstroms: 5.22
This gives 1.7 angstroms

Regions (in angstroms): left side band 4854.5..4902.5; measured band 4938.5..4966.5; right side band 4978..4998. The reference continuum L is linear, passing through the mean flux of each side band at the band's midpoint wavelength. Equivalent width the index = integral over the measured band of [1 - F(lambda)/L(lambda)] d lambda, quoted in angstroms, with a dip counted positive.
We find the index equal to 1.8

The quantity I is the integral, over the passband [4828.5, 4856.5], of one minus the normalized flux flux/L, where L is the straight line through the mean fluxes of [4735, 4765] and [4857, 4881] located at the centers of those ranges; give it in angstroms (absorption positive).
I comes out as 1.71 angstroms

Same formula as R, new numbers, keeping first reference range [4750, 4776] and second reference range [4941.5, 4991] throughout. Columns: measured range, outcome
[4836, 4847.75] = 1.5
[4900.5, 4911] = 0.6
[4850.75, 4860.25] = 1.0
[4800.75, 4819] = 0.9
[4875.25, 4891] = 0.1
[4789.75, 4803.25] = 0.4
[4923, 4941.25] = 0.6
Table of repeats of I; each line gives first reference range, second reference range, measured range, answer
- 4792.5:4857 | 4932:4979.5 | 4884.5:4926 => -1.56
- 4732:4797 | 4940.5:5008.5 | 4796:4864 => 2.96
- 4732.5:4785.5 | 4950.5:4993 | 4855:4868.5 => 0.40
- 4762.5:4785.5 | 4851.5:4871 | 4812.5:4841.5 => -2.22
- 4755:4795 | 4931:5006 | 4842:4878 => 1.93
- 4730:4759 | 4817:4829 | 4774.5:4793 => 1.39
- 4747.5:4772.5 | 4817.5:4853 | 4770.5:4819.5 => 1.01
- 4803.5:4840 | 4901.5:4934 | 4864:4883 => -0.26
